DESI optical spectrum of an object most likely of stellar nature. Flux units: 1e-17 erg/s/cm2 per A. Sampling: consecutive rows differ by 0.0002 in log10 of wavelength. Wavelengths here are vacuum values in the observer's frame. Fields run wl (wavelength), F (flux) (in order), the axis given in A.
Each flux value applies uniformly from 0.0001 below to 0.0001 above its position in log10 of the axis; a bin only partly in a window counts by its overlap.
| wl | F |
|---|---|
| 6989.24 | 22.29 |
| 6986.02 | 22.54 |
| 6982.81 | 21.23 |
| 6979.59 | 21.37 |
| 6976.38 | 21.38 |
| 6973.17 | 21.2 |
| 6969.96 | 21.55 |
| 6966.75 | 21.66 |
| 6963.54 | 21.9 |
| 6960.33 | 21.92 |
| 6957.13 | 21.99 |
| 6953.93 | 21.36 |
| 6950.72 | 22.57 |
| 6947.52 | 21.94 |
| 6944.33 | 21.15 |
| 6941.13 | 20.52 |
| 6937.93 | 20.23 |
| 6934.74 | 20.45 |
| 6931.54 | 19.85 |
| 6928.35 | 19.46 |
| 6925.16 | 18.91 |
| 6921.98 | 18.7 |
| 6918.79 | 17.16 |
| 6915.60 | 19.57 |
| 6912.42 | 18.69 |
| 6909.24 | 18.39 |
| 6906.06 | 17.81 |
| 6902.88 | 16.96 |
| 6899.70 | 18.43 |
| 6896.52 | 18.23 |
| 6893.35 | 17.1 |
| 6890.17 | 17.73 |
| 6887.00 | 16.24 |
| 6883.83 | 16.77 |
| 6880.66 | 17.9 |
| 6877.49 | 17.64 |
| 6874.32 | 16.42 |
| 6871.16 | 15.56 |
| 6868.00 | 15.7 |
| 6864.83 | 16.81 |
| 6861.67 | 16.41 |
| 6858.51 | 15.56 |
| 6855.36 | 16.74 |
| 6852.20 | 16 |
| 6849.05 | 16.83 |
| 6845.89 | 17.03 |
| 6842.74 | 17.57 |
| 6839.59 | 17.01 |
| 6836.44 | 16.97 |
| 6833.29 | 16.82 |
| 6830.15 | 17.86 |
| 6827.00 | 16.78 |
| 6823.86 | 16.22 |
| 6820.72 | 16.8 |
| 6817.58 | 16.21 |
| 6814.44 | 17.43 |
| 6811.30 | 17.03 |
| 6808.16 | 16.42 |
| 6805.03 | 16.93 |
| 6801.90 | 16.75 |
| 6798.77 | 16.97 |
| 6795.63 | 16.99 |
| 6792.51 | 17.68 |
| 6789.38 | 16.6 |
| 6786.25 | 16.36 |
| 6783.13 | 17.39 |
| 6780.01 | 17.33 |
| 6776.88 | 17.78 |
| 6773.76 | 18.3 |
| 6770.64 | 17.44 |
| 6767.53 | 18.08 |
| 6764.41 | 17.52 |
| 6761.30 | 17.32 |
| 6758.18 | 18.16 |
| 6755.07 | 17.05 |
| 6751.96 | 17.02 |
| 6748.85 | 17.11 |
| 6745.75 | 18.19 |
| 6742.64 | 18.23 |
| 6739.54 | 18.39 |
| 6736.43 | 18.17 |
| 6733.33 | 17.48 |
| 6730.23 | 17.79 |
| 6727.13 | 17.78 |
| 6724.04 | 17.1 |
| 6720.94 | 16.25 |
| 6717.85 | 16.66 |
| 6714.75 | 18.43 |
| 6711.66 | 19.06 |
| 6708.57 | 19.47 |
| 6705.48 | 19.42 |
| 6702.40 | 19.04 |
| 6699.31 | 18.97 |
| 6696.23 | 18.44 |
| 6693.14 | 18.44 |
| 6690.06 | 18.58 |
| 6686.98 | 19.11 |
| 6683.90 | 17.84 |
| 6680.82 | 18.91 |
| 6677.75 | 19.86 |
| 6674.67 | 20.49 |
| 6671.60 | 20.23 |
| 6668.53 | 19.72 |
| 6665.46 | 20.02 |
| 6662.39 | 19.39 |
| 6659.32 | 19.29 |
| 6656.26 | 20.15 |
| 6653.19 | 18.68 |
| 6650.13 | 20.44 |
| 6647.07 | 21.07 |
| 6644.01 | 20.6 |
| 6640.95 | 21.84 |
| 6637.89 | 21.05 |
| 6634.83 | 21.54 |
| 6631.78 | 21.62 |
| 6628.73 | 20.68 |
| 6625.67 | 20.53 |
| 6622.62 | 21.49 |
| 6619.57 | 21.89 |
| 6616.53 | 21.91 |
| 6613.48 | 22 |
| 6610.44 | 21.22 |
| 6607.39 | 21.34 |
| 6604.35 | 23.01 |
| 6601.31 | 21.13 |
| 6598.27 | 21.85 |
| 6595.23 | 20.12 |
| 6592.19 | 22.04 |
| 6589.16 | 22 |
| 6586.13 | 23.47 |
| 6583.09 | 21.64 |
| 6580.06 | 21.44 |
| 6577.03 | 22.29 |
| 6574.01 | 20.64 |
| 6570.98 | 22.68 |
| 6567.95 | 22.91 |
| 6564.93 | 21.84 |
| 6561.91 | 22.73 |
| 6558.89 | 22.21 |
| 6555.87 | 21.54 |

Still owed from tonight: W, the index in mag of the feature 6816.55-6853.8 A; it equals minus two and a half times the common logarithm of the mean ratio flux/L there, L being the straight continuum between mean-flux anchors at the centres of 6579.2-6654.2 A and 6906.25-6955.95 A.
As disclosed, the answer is 0.20 mag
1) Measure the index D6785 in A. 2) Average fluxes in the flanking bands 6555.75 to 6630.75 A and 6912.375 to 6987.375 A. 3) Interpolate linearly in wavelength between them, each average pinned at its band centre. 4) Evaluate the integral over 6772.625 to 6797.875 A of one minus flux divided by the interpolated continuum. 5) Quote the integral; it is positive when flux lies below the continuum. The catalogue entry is 4.7 A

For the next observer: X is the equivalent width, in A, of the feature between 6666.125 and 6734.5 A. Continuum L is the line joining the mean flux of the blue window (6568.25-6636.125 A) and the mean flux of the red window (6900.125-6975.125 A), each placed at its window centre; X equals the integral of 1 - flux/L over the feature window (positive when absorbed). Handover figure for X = 8.4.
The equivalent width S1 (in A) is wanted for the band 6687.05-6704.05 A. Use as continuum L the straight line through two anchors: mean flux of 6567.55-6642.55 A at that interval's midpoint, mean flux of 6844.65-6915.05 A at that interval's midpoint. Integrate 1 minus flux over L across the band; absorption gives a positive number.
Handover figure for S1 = 1.2 A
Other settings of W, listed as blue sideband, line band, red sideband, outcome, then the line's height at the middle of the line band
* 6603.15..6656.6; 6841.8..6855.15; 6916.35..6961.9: 0.22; 20.6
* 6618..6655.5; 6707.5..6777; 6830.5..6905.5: 0.08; 19.1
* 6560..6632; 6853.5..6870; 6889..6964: 0.23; 20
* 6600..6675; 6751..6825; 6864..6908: 0.09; 18.6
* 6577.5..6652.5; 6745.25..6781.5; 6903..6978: 0.19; 20.9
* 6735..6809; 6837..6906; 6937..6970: 0.17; 19.7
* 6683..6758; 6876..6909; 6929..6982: 0.17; 20.4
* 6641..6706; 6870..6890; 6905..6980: 0.20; 20.2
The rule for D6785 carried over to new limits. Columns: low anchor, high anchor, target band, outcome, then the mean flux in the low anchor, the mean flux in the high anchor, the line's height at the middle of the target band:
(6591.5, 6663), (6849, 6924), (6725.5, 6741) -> 1.25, 21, 17.2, 19.5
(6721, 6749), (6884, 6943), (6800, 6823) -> 1.67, 17.8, 18.5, 18.1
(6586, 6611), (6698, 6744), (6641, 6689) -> 0.03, 21.7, 18.1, 19.8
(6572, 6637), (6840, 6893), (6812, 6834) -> 0.79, 21.6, 16.7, 17.5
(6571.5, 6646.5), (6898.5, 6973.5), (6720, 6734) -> 2.48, 21.6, 20.1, 21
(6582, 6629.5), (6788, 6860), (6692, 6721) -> 1.35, 21.7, 16.8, 19.4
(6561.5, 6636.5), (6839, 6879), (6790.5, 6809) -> 0.80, 21.7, 16.5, 17.7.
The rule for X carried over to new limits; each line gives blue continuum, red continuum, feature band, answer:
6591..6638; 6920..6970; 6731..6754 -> 3.7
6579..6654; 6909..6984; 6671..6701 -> 3.1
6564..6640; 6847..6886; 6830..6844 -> -0.1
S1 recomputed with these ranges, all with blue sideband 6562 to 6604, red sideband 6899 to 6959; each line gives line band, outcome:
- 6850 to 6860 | 2.0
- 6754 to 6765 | 1.7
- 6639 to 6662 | 1.3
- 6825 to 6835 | 1.6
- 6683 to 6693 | 1.3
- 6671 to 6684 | 1.1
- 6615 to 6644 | 0.4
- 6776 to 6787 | 1.8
